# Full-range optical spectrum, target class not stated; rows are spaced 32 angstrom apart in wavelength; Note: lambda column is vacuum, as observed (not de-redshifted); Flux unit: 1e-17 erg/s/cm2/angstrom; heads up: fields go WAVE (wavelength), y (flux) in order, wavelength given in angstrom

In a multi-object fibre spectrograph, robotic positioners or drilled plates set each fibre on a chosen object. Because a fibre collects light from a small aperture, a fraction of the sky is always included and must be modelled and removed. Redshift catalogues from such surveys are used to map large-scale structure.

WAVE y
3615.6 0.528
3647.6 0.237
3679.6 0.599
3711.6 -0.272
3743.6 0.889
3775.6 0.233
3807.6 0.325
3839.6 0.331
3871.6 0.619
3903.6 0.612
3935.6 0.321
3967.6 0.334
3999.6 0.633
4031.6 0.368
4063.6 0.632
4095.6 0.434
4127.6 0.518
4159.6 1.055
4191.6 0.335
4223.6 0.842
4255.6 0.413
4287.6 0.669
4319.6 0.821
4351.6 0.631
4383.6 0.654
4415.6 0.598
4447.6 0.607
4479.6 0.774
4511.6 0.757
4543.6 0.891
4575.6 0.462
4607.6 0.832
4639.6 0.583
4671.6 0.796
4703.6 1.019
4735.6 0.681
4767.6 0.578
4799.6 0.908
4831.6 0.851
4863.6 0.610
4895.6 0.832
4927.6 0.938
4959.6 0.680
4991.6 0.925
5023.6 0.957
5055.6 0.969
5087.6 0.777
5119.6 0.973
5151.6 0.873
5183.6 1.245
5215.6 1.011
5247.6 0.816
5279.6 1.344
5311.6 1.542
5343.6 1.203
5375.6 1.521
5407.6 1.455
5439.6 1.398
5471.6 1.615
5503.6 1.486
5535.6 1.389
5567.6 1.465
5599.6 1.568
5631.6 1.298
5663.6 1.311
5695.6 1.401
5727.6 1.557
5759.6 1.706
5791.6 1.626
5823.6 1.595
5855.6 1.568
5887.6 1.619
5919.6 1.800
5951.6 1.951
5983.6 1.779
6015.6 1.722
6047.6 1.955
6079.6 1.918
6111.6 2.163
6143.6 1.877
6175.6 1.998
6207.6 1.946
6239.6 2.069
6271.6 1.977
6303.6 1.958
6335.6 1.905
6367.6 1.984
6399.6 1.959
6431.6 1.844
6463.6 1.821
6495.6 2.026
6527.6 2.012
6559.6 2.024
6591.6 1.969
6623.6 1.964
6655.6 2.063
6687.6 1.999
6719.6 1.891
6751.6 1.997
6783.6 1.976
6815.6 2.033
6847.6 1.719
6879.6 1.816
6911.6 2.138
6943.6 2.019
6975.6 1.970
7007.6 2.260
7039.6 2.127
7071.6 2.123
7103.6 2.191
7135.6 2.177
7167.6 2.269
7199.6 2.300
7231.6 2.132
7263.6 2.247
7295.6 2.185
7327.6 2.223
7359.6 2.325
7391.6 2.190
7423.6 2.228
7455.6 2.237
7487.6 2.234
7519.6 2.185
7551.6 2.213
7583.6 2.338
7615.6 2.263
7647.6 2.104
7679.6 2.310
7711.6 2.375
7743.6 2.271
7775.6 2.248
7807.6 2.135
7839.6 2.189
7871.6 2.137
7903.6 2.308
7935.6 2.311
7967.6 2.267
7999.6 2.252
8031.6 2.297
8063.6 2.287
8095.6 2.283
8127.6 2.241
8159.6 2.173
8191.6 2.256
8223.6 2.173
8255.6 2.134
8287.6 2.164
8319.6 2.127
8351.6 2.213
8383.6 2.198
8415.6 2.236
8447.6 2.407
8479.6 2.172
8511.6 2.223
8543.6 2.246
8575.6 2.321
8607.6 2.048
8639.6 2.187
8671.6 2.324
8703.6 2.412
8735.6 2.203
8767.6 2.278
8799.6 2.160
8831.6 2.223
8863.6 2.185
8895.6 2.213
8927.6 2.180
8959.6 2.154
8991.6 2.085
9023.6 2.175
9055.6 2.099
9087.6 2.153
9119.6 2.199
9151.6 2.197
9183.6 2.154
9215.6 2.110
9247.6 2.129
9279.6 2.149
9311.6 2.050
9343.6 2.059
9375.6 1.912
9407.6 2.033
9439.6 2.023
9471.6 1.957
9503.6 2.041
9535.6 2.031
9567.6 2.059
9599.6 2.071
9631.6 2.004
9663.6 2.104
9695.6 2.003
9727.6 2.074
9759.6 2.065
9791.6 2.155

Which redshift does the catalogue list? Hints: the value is 0.323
